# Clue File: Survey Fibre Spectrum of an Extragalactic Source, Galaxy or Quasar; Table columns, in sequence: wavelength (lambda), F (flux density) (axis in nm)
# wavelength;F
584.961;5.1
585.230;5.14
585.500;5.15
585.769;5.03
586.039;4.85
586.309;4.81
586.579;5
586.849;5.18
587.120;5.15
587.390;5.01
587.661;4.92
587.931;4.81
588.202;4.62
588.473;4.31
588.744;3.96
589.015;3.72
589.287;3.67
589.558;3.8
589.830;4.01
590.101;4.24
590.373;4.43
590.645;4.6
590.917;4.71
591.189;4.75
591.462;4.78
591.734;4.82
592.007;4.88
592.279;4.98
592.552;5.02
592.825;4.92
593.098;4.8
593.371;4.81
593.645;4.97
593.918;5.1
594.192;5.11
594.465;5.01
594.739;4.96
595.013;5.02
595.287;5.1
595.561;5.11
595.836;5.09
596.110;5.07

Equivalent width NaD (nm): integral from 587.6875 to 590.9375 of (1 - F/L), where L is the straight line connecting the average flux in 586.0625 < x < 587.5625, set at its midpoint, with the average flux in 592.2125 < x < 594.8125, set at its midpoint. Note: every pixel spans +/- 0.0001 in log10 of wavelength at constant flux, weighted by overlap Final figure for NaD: 0.49 nm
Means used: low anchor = 5.01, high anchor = 4.97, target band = 4.25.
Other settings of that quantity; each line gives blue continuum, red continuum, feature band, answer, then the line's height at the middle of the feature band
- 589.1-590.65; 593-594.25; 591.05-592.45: -0.10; 4.51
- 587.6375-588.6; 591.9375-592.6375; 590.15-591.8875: 0.07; 4.87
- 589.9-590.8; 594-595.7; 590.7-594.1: -0.13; 4.7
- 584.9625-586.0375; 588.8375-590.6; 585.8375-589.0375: -0.10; 4.59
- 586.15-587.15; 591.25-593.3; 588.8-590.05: 0.28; 4.95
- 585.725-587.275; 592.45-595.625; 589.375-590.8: 0.23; 5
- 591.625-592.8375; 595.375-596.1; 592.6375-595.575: 0.02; 5.02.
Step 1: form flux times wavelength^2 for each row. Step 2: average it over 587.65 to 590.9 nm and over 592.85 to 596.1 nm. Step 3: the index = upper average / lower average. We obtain 1.20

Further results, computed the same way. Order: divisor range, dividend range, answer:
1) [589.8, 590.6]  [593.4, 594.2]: 1.18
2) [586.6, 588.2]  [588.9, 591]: 0.84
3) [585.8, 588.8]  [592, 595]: 1.05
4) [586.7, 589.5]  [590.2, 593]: 1.07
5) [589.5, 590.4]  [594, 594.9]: 1.24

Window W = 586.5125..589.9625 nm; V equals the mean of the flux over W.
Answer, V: 4.46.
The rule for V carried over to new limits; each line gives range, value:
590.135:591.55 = 4.62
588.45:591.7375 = 4.27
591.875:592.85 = 4.96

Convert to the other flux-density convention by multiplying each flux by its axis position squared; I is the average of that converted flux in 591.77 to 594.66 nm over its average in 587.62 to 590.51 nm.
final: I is 1.20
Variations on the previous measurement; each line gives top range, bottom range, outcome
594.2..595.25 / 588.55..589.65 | 1.34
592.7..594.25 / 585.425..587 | 1.01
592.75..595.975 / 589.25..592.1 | 1.14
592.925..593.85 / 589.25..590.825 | 1.18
